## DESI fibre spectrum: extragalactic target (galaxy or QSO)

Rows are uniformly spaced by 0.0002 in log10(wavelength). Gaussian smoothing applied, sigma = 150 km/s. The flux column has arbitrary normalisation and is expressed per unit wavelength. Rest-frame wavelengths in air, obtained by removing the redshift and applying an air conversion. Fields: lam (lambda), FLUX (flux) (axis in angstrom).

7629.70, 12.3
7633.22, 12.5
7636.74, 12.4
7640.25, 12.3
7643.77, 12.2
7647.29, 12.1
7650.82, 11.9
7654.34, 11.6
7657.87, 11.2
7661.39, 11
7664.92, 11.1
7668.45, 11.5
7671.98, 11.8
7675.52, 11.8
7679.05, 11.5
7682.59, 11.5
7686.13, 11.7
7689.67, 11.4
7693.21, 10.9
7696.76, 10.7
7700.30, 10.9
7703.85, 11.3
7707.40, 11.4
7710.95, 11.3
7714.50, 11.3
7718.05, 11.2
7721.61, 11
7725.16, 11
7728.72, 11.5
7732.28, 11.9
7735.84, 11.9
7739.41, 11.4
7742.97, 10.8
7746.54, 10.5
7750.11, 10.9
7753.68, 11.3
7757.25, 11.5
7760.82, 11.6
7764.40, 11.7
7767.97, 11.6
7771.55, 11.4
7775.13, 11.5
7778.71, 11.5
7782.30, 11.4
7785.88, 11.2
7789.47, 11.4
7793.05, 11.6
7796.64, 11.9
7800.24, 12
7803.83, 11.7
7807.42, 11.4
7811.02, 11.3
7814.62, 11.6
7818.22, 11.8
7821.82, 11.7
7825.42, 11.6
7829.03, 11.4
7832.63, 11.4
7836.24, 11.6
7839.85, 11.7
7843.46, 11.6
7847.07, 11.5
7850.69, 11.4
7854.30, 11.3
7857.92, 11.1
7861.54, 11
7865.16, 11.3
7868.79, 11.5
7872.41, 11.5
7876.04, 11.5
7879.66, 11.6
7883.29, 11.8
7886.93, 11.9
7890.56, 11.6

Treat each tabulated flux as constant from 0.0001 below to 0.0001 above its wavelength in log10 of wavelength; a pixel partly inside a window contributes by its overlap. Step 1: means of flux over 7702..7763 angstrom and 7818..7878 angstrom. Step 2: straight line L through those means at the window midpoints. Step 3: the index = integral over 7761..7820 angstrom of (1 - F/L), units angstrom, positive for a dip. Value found -1.0 angstrom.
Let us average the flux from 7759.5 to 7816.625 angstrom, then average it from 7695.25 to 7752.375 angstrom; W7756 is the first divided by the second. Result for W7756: 1.03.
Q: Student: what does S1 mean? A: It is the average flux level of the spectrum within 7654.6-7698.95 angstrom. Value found 11.3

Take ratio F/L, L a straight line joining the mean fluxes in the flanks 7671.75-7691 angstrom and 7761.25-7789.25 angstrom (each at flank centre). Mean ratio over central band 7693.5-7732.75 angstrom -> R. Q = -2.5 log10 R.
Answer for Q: 0.03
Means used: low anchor 11.6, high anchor 11.5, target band 11.2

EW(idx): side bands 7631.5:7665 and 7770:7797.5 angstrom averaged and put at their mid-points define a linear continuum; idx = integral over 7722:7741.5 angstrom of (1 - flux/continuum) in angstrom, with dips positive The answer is 0.23 angstrom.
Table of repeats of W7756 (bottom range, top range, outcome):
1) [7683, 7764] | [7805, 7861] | 1.02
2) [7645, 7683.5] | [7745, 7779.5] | 0.98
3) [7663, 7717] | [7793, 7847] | 1.02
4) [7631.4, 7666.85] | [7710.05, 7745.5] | 0.96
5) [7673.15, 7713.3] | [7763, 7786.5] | 1.01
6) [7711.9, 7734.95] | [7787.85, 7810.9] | 1.03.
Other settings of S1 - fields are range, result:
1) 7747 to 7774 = 11.4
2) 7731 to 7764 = 11.3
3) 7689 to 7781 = 11.3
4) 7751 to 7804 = 11.5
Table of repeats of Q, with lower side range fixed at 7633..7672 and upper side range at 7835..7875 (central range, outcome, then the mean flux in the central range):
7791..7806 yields -0.03 mag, 11.8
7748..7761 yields 0.03 mag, 11.3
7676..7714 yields 0.04 mag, 11.3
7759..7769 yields -0.01 mag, 11.6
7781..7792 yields 0.02 mag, 11.4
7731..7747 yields 0.03 mag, 11.3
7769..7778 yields 0.01 mag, 11.5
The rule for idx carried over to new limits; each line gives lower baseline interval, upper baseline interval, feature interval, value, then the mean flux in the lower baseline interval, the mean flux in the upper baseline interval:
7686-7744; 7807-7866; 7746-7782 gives -0.1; 11.3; 11.5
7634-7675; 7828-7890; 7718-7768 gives 1.4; 11.8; 11.5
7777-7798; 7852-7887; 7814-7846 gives -0.4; 11.5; 11.4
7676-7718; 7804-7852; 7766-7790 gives 0.0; 11.3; 11.5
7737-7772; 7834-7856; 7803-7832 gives -0.3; 11.3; 11.5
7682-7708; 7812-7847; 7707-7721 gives 0.0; 11.2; 11.6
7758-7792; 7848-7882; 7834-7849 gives -0.3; 11.5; 11.4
